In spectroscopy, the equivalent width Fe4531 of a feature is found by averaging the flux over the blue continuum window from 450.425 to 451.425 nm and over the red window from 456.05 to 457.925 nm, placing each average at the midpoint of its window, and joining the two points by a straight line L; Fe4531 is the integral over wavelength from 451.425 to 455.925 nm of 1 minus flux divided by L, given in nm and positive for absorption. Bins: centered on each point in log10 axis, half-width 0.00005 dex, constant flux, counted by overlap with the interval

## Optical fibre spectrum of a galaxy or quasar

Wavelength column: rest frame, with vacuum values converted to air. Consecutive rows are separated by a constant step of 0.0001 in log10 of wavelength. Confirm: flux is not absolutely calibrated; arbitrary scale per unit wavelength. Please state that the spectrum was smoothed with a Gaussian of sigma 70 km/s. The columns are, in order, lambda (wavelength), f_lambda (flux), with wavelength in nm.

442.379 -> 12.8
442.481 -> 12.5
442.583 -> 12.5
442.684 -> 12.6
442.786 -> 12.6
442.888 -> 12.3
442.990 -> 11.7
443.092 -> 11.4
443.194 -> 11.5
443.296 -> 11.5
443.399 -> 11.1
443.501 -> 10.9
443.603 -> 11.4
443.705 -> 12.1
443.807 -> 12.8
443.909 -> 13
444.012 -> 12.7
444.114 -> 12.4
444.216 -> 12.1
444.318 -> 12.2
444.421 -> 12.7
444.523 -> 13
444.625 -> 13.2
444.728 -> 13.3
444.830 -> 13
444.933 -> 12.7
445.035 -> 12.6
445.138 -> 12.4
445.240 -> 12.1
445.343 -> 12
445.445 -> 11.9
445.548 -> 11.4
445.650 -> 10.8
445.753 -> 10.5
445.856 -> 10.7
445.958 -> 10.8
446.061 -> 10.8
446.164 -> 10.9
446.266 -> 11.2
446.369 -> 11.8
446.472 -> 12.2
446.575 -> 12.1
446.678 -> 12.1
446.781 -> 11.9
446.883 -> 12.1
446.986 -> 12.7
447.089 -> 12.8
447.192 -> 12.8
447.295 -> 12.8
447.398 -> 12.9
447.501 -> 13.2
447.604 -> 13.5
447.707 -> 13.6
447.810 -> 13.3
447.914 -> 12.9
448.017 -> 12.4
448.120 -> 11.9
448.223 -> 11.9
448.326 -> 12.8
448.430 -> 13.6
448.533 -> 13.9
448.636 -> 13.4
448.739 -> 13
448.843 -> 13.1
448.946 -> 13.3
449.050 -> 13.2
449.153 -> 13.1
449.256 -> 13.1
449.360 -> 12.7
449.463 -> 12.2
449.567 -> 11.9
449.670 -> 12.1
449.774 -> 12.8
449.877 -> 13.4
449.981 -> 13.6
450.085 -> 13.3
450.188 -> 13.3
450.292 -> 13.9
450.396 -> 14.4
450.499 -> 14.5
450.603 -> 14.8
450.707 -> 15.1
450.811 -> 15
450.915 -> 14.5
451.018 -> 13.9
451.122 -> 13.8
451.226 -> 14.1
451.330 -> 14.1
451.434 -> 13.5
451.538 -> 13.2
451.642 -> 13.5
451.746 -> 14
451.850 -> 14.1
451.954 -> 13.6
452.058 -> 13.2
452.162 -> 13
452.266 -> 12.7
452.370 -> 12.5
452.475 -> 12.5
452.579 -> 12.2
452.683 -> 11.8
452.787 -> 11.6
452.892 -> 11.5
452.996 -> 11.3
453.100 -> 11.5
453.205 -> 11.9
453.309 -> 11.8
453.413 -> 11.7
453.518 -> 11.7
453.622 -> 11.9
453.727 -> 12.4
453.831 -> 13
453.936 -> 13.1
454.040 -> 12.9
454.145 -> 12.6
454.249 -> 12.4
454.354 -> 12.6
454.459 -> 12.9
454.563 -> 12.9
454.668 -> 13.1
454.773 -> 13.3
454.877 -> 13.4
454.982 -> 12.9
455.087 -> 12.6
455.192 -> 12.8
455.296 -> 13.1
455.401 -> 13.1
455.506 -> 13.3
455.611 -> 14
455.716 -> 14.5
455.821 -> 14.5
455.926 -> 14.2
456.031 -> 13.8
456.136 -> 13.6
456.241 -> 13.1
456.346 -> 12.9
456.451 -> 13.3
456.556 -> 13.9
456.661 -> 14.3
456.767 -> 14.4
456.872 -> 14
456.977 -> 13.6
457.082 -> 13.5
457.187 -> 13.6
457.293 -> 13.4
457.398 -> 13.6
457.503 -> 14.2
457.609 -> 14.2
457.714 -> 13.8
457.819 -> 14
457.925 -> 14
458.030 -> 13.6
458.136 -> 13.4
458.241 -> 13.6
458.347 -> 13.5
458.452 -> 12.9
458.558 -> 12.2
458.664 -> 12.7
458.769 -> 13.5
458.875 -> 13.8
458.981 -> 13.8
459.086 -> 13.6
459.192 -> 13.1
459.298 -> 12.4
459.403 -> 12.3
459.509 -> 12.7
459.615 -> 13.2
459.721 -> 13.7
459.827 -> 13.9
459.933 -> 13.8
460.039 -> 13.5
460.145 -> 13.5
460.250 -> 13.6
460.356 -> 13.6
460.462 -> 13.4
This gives 0.41 nm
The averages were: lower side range 14.4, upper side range 13.7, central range 12.8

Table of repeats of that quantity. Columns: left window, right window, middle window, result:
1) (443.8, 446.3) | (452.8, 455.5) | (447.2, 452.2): -0.45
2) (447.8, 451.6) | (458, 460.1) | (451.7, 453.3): 0.10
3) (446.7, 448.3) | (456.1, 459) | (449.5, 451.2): -0.11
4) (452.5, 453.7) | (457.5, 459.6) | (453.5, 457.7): -0.29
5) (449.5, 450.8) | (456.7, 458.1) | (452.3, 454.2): 0.22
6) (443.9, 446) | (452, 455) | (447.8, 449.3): -0.09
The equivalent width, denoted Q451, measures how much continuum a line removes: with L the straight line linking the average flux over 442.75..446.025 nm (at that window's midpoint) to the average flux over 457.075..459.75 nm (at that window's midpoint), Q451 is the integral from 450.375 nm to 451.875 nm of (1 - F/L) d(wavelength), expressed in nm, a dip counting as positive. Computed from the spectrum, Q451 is -0.18 nm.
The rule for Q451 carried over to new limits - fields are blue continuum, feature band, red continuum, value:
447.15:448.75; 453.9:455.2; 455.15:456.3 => 0.06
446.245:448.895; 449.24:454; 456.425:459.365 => 0.00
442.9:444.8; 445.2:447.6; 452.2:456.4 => 0.09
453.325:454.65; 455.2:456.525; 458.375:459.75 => -0.09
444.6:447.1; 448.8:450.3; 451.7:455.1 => -0.09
